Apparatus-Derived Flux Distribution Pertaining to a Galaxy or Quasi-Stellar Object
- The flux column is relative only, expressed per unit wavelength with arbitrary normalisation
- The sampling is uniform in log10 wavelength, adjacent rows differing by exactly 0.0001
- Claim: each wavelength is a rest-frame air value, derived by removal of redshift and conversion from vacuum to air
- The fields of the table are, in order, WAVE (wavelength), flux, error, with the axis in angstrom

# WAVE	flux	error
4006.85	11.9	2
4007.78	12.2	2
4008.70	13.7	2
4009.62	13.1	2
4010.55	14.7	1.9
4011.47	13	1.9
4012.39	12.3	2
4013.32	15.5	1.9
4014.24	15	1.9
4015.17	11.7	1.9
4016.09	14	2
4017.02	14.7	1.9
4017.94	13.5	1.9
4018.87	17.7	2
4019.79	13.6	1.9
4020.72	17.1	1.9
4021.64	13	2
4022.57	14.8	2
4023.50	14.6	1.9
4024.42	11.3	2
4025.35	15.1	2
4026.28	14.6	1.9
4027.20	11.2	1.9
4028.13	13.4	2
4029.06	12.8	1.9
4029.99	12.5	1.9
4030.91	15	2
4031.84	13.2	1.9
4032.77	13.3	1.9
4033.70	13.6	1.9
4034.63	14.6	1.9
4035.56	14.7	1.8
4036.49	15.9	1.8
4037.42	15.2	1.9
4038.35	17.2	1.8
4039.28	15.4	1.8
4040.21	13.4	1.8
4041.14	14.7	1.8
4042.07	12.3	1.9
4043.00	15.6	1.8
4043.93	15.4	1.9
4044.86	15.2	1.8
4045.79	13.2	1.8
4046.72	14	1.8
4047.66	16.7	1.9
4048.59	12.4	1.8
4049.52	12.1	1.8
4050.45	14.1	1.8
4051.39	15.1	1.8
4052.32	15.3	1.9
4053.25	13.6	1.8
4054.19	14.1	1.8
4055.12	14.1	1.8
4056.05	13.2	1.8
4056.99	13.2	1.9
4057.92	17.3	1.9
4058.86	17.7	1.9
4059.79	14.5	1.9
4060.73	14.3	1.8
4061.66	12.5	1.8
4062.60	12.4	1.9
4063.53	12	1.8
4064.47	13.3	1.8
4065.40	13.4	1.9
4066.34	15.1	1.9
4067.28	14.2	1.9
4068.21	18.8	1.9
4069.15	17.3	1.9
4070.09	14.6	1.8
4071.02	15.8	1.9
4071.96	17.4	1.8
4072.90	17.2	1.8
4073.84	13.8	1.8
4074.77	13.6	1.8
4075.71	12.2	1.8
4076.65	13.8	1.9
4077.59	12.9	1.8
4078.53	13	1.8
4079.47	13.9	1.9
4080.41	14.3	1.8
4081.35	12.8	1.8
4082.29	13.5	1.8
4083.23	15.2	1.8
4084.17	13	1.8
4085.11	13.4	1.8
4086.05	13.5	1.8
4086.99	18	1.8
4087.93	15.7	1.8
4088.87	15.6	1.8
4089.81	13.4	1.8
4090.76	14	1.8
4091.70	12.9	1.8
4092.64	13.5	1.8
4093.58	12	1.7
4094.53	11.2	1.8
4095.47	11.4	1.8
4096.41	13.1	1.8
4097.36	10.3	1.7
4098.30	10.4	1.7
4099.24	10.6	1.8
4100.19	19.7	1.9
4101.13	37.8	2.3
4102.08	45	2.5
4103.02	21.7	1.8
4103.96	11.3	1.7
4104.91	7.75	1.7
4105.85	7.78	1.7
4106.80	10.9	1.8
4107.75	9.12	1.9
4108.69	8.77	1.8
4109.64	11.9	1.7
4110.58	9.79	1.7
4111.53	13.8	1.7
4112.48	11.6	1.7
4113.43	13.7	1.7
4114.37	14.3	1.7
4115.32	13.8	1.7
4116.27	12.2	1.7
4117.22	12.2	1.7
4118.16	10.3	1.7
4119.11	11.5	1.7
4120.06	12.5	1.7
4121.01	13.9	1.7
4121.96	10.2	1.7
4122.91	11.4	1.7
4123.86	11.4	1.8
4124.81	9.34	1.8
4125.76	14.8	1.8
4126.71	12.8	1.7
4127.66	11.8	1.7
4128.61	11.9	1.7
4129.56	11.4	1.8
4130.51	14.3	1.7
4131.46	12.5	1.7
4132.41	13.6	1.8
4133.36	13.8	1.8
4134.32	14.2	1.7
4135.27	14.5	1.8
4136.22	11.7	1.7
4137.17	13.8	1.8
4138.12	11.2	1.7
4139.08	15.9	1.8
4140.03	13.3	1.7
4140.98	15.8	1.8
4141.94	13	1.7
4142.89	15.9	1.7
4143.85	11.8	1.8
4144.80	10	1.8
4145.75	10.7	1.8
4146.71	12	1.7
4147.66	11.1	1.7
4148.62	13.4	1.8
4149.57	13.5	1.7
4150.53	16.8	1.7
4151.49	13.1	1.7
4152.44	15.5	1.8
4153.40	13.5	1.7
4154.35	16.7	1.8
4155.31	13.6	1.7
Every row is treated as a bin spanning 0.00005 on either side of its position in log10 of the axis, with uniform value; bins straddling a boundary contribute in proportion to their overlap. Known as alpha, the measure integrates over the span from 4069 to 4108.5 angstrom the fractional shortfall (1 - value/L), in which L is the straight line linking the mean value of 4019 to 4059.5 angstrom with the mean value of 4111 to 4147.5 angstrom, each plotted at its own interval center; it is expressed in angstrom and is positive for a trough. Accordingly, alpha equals -4.1 angstrom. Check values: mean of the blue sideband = 14.3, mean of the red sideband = 12.7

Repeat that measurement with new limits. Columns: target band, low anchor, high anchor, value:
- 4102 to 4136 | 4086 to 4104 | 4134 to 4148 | 4.7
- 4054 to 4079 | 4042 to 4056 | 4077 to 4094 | -0.7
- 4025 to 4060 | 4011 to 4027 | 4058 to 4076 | 0.4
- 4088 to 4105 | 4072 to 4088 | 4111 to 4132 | -3.8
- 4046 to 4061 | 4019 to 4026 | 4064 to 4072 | 0.6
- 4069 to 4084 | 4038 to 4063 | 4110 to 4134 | -0.8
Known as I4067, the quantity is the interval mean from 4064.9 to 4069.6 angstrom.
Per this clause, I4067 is 15.7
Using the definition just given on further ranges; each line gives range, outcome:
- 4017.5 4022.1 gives 15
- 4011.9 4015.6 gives 13.6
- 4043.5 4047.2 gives 14.4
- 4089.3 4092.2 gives 13.5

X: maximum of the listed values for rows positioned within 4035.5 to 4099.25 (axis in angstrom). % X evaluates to 18.8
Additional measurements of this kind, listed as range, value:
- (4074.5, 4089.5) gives 18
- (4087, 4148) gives 45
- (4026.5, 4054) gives 17.2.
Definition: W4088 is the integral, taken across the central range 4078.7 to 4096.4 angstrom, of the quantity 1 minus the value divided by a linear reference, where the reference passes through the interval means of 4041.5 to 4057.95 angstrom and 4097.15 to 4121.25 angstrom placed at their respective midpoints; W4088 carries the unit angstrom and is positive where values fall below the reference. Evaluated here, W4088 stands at 0.7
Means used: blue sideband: 14.2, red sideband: 14.4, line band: 13.7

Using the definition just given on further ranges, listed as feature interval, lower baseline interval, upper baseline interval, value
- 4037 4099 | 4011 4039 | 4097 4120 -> 0.6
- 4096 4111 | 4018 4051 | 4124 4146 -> -2.3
